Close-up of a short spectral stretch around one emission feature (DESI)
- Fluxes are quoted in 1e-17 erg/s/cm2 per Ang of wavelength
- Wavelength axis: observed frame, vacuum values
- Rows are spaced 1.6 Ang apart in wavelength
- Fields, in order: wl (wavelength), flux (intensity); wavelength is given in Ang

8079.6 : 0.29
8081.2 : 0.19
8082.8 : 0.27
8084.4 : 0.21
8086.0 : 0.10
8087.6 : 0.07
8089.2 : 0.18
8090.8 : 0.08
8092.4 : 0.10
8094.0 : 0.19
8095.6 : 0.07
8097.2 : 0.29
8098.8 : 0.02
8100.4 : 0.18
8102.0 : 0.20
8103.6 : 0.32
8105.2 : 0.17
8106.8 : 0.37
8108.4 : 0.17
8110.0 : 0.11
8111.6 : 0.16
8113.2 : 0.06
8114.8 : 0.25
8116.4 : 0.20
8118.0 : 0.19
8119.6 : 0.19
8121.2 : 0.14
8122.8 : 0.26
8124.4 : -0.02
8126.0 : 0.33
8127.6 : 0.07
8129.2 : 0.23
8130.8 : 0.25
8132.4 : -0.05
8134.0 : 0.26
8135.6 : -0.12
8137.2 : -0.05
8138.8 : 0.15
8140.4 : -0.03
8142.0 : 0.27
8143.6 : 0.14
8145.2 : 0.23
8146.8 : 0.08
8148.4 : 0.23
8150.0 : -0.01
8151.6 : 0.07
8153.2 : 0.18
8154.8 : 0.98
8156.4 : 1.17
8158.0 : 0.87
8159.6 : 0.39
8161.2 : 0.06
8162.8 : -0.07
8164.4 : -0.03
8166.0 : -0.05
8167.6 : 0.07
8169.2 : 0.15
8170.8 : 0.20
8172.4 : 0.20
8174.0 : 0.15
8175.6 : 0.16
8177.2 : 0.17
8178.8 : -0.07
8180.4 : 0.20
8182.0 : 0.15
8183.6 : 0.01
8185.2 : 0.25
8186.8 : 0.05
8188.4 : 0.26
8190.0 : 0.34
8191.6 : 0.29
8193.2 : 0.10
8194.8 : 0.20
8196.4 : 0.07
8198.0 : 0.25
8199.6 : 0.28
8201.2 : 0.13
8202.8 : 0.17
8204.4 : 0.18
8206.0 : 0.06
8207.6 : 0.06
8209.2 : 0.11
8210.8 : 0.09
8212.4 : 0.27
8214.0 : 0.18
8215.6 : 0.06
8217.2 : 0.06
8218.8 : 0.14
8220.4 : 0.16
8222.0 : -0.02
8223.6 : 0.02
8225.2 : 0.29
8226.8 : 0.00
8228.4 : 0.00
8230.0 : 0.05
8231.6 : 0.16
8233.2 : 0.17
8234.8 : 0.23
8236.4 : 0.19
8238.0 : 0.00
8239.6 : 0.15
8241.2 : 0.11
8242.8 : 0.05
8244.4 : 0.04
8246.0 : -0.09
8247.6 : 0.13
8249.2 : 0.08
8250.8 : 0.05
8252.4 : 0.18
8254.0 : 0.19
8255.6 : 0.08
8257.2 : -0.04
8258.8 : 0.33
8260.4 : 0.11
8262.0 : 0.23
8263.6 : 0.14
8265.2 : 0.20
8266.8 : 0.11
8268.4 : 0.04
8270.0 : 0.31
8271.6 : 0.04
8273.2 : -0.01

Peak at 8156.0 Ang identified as Hgamma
